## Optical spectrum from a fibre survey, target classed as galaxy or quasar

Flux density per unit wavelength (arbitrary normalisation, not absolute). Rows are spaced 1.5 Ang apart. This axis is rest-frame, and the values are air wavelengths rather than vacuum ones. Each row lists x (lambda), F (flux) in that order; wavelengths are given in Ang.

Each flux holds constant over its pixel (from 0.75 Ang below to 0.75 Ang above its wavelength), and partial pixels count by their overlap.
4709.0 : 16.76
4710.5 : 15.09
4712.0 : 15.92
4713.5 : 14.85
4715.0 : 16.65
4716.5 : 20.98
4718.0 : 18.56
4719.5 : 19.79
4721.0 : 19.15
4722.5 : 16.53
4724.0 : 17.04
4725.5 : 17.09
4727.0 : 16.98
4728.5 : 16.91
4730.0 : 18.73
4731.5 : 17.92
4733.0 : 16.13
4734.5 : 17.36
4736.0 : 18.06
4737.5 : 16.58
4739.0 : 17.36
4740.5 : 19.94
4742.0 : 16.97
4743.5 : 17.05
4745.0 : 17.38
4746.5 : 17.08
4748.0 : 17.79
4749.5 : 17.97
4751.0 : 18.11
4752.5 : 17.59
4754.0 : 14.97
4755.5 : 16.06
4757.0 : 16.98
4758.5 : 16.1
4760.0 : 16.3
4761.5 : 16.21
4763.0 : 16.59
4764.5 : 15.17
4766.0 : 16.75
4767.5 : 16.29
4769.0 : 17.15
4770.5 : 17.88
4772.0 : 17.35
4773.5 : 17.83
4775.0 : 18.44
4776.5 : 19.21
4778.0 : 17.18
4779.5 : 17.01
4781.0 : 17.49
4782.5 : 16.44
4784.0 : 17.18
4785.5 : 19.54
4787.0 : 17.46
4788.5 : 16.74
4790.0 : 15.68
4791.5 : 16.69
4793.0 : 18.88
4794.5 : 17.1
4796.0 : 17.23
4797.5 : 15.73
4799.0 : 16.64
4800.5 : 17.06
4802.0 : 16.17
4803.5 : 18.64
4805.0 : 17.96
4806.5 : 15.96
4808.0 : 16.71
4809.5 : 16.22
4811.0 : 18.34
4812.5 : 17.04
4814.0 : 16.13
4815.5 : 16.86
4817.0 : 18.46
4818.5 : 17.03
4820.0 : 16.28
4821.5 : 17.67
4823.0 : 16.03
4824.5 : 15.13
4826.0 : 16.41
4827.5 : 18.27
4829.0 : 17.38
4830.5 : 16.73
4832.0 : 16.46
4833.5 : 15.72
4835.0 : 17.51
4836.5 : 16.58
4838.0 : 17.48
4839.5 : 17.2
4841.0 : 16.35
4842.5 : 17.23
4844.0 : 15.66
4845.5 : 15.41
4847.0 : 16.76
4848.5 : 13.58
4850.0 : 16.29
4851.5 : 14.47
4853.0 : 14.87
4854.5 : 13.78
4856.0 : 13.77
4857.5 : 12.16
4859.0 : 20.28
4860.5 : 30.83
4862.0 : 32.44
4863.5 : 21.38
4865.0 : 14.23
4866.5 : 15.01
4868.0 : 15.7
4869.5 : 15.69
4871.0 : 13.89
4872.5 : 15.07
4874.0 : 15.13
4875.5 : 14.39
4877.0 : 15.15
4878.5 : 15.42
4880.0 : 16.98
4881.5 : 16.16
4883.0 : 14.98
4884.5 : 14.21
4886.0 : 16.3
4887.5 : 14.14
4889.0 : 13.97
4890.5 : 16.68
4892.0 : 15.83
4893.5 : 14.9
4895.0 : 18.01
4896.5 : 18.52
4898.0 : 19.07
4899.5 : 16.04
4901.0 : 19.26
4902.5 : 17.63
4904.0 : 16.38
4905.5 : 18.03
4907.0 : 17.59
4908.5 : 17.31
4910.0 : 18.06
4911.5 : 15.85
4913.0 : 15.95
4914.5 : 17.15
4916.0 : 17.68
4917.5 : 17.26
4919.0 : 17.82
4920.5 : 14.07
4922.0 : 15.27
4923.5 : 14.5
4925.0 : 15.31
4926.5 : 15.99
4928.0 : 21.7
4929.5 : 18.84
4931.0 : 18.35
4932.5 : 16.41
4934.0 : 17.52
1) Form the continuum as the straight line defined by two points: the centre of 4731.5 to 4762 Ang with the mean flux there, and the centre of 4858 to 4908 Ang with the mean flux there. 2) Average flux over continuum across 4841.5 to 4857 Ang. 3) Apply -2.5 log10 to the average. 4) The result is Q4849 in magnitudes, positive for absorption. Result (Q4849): 0.138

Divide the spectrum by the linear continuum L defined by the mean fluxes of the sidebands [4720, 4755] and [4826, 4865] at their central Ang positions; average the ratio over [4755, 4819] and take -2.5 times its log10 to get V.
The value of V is 0.02 mag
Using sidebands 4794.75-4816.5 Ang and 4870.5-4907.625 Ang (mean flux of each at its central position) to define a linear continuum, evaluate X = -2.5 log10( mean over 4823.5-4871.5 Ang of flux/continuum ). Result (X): -0.032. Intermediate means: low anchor 16.9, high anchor 16.2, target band 17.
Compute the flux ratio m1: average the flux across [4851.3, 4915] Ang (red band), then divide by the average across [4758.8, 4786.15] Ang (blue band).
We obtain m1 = 1.0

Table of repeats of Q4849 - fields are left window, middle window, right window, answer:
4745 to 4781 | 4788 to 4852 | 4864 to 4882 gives -0.04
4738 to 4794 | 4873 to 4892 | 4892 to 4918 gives 0.13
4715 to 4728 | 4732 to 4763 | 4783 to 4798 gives 0.04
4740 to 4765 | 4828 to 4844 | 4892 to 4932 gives 0.01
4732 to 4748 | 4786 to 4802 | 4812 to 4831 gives 0.01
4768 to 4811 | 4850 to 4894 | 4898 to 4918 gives 0.05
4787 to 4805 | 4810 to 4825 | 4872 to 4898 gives -0.01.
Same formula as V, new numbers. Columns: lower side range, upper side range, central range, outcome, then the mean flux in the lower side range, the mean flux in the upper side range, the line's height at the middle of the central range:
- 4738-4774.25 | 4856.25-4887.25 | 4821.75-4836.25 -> 0.03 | 17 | 17.2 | 17.1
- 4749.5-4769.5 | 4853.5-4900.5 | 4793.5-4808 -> -0.02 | 16.5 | 16.8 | 16.6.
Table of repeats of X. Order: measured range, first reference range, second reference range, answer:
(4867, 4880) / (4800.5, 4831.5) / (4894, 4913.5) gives 0.144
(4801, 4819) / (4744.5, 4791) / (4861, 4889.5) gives -0.018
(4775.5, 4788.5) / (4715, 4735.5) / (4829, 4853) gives -0.036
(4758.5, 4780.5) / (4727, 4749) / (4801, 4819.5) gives 0.017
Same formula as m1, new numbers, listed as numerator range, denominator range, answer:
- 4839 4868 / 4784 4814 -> 1.02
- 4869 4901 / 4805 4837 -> 0.94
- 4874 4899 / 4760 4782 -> 0.93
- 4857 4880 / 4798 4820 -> 1.05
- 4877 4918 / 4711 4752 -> 0.95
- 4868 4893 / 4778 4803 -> 0.89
